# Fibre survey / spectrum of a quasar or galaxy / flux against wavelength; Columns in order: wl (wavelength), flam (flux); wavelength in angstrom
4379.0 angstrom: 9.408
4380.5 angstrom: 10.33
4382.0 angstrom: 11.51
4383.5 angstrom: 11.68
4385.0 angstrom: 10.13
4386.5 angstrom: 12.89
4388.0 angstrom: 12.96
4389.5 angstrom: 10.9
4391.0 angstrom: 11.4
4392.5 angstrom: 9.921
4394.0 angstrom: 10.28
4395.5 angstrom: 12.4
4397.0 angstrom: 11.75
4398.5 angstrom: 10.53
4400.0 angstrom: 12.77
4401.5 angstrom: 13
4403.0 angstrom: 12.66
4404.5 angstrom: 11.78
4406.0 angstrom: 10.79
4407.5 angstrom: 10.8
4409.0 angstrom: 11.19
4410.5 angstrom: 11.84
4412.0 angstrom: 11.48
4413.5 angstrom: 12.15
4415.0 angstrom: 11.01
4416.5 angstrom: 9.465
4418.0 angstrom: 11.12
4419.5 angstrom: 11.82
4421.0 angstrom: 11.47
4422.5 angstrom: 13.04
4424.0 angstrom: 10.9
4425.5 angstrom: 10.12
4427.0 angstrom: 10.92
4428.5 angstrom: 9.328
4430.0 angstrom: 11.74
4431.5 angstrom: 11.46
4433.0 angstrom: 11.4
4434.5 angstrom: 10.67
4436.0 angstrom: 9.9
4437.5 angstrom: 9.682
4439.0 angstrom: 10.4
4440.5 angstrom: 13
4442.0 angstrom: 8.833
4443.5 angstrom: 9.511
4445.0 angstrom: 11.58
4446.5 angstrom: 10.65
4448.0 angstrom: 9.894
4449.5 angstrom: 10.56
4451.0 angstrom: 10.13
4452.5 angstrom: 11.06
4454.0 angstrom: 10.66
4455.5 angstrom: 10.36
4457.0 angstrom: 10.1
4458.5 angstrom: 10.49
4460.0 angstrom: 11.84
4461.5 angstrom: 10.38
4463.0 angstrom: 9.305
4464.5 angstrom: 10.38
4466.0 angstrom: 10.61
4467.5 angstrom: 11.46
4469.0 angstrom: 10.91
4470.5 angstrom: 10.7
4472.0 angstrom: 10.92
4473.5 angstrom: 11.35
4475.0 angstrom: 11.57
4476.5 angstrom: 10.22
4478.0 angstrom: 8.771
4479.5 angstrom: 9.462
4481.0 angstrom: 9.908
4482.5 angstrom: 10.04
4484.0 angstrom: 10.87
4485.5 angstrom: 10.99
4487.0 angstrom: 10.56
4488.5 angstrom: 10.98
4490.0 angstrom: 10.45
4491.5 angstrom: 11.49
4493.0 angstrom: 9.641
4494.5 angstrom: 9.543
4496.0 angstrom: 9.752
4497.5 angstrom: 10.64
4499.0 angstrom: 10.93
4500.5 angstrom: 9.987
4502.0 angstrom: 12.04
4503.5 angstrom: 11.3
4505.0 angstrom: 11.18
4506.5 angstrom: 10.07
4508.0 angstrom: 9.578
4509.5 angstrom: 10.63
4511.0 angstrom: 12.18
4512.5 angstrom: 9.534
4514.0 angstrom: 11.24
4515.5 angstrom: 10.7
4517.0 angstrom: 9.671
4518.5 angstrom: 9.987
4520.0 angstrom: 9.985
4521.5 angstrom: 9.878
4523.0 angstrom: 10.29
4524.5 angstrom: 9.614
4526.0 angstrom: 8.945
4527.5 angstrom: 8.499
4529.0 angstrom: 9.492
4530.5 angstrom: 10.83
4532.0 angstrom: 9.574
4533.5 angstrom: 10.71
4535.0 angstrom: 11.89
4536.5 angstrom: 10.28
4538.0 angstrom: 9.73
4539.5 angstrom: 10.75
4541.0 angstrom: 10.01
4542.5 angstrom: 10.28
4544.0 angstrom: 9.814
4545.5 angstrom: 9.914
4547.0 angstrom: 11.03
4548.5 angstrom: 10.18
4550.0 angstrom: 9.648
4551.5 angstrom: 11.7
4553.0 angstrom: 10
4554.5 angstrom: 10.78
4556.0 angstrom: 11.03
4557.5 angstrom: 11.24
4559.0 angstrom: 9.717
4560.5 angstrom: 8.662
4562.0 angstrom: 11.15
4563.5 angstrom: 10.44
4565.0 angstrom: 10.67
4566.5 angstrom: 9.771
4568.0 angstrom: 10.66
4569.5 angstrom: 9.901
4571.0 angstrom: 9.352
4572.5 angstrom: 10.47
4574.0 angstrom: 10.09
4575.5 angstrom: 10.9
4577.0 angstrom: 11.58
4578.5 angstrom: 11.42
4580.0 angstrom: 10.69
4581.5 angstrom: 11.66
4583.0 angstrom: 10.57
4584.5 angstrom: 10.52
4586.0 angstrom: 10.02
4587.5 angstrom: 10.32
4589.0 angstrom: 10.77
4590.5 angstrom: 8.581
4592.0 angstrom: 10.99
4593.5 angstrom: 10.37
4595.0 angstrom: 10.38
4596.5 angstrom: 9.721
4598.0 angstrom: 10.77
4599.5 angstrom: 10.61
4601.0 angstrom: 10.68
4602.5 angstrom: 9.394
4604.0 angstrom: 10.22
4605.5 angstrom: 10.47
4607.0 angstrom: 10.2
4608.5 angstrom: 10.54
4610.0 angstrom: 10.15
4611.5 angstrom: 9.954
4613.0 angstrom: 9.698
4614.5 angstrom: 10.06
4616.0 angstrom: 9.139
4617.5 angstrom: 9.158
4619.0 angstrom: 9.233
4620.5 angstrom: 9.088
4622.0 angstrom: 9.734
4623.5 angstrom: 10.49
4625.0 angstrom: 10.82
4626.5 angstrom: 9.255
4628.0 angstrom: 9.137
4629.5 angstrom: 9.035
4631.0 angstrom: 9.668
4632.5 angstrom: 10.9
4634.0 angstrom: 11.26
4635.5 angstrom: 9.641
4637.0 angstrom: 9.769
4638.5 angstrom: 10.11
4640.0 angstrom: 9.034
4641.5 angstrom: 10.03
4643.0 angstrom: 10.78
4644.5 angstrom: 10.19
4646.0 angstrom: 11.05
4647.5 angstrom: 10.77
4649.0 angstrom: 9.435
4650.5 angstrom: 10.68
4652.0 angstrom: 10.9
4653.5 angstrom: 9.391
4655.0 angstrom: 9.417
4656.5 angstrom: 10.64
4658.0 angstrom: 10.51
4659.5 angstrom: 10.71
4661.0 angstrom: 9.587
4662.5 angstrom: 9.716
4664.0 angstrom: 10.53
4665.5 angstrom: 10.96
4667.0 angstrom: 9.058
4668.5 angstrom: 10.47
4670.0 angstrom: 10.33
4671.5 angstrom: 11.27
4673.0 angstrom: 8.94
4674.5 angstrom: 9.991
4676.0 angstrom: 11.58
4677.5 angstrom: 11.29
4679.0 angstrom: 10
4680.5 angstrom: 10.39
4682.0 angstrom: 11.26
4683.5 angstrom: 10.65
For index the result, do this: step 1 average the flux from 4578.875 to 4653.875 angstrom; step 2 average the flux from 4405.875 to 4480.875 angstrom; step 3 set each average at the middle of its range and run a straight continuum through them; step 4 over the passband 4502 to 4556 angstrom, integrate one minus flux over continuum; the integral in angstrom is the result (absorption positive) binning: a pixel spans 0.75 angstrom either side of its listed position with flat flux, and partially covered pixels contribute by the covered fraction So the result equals 0.6 angstrom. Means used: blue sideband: 10.7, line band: 10.3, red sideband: 10.1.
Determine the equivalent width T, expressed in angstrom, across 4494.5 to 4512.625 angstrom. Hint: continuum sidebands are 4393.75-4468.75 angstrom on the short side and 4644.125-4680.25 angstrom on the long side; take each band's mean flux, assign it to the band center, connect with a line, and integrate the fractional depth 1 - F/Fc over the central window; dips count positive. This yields 0.2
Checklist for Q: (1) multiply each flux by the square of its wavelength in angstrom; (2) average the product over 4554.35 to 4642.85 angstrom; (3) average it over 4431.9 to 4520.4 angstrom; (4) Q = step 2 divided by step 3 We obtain 1.02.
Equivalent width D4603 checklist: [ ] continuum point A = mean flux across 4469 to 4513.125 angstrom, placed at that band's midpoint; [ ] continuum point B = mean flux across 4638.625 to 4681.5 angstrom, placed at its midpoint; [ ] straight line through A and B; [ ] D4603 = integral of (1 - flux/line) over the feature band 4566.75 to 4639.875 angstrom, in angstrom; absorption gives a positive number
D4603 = 1.5 angstrom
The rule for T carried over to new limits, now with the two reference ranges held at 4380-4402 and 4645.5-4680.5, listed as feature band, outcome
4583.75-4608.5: 0.8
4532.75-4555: 0.8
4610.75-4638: 1.8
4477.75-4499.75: 1.5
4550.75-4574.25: 0.9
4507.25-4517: 0.4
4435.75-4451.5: 1.2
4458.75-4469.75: 0.5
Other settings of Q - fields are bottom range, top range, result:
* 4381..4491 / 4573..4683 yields 1.02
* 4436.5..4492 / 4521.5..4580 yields 1.02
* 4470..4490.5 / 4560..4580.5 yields 1.04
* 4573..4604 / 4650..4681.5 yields 1.02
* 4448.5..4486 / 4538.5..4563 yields 1.02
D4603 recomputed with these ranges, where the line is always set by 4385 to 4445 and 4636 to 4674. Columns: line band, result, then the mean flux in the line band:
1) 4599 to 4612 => 0.2 angstrom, 10.2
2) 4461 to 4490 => 1.2 angstrom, 10.5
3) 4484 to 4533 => 2.1 angstrom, 10.3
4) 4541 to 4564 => 0.5 angstrom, 10.4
